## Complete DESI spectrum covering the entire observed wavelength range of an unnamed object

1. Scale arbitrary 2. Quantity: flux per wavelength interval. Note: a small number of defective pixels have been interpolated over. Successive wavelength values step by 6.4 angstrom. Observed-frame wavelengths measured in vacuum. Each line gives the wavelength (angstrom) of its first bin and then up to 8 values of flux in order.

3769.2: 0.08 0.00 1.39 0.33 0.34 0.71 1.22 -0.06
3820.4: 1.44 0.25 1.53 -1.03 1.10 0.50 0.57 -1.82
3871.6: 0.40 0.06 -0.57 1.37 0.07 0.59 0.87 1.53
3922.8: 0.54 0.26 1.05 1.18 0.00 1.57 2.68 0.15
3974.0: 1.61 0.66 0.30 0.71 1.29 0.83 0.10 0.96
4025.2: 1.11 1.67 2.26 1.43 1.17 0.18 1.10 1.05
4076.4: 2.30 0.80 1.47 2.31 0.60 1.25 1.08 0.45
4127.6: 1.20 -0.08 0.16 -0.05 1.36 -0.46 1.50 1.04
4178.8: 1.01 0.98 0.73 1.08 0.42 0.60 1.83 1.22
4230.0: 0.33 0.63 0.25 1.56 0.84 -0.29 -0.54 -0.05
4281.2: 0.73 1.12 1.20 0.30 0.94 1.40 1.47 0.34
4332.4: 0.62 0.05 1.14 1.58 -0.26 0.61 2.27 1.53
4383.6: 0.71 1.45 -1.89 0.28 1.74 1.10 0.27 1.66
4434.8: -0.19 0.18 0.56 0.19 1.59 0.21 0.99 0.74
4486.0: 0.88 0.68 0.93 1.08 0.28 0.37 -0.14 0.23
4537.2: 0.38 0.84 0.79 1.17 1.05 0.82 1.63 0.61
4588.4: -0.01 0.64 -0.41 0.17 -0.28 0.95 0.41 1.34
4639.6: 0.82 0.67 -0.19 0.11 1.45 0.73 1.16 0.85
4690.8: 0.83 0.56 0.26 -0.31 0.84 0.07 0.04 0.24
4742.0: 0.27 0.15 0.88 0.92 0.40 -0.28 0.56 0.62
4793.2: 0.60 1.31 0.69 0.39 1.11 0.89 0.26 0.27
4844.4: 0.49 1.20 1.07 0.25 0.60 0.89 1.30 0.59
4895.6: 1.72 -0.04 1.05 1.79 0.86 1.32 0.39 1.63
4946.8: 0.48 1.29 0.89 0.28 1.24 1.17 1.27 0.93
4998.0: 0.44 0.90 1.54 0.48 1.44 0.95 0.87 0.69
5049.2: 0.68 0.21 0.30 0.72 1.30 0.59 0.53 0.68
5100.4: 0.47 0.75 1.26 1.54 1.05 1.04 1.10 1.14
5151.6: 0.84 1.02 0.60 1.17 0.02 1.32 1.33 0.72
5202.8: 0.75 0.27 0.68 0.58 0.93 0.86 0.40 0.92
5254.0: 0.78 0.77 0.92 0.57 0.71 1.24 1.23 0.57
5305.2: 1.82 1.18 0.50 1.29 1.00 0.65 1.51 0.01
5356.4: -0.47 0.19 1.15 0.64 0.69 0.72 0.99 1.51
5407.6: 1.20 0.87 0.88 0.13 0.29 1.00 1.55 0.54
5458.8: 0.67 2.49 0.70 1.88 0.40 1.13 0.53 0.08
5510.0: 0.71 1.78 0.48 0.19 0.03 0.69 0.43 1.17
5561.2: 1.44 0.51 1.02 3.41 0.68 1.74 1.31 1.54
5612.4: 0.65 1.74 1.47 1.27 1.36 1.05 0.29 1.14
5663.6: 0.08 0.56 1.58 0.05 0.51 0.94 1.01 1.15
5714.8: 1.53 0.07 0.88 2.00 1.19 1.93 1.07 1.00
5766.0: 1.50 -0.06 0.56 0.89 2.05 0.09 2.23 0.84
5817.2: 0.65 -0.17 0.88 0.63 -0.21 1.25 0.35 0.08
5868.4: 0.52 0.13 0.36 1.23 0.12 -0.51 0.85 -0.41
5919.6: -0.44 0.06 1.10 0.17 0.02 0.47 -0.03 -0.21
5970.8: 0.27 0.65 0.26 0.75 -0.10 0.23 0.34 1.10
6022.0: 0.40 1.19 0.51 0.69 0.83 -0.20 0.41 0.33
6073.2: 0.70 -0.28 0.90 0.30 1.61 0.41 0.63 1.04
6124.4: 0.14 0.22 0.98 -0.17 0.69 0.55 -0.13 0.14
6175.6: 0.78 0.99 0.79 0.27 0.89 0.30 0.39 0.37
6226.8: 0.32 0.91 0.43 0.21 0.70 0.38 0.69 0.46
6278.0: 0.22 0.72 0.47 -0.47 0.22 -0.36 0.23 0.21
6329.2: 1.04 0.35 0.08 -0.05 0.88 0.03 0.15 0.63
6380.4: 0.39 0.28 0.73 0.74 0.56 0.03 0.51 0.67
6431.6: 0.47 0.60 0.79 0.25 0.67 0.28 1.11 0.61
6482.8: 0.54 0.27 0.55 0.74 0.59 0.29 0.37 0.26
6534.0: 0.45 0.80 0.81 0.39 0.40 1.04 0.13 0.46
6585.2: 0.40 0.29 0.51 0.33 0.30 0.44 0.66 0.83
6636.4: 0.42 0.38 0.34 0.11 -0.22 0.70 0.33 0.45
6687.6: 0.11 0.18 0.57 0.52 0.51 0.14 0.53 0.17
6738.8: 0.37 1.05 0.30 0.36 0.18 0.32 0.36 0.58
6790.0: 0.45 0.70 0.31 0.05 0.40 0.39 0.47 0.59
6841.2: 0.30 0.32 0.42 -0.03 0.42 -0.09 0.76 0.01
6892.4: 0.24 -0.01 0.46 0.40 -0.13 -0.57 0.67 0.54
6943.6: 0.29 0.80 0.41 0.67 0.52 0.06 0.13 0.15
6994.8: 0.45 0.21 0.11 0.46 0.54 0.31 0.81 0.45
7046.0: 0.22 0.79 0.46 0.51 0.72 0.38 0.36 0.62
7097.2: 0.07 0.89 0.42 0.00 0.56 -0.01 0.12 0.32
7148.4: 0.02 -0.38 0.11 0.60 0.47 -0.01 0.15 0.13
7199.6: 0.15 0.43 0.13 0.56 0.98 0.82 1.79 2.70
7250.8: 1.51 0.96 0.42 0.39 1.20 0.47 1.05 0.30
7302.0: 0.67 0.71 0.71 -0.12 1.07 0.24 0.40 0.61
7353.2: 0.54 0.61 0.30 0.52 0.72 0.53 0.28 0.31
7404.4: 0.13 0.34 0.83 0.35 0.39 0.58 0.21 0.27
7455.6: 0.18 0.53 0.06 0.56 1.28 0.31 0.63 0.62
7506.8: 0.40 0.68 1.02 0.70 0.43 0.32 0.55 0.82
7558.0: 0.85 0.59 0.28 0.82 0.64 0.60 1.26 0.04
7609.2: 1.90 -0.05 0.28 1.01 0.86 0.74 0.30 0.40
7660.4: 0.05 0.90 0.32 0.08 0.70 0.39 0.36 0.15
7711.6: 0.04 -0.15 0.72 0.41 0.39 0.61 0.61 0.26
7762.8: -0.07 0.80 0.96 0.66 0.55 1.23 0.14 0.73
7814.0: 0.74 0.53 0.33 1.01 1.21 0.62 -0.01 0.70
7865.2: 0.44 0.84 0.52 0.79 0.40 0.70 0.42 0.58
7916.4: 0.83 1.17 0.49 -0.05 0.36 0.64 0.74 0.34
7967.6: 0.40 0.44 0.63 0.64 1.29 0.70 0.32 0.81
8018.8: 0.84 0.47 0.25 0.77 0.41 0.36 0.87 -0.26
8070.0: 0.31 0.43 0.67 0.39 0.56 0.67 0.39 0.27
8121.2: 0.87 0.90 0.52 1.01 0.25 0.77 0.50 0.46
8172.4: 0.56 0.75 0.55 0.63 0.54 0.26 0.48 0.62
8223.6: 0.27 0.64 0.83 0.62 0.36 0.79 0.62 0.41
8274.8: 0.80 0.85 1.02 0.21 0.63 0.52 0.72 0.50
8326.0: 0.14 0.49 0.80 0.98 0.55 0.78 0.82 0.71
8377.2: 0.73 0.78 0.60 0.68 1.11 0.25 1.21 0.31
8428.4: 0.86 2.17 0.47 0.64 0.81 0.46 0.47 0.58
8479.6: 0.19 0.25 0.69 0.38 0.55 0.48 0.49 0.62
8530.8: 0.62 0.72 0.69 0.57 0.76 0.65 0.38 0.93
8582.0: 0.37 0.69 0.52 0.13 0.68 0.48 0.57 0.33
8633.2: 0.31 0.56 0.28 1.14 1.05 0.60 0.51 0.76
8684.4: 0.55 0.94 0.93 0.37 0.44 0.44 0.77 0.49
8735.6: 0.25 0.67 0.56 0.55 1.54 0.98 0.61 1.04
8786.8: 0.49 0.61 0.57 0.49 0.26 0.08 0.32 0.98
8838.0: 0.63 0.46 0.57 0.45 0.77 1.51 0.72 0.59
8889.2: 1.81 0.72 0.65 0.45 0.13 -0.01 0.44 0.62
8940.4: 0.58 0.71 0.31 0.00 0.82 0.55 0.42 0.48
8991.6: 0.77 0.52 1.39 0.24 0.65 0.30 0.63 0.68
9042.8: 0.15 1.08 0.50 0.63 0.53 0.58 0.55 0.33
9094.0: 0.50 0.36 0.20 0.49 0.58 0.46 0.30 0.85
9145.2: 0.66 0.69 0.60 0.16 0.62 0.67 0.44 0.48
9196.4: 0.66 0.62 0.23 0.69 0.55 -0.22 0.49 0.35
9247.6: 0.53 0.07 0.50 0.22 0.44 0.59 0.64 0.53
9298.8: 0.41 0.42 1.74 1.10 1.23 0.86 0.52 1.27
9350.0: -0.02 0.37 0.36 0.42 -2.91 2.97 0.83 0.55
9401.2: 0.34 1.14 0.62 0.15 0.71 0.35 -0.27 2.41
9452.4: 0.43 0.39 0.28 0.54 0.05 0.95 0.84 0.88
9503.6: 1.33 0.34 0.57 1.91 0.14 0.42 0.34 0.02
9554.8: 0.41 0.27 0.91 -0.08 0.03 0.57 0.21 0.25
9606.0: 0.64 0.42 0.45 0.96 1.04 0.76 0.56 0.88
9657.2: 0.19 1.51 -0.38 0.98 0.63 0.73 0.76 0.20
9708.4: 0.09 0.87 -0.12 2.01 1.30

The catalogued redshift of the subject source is 0.94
